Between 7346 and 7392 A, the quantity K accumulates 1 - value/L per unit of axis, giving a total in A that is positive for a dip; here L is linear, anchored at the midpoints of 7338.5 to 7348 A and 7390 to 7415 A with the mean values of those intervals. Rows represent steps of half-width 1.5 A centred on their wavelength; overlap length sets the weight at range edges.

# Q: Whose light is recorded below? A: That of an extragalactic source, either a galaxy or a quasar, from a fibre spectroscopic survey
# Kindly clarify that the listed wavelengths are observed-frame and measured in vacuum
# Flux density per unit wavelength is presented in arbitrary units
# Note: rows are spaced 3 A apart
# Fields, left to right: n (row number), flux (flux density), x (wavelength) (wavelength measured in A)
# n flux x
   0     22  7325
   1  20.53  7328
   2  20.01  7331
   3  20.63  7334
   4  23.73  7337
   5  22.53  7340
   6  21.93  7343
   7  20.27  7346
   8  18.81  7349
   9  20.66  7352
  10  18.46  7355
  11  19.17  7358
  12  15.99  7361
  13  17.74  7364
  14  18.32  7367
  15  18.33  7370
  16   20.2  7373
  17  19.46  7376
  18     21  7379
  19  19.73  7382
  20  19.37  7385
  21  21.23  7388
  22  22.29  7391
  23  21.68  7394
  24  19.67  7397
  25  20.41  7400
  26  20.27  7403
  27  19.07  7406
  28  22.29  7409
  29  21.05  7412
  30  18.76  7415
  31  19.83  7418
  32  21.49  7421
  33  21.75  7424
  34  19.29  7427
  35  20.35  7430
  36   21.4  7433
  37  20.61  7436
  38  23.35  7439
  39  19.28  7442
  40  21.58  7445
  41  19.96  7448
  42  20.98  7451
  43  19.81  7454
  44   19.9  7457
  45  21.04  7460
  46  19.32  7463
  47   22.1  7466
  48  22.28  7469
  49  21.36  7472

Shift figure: 3.7 A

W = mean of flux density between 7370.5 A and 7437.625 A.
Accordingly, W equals 20.5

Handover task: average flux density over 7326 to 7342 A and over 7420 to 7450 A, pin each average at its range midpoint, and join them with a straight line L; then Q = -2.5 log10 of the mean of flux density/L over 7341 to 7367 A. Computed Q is 0.12 mag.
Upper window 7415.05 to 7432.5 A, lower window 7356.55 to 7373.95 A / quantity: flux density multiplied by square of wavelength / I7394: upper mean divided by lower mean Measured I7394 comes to 1.14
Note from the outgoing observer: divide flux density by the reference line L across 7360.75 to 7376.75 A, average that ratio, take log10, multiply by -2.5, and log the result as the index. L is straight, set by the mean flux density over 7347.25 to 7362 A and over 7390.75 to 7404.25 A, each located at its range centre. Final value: 0.05 mag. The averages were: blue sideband 18.7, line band 18.5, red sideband 20.7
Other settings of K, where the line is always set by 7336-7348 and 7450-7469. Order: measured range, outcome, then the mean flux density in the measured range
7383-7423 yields 1.3 A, 20.6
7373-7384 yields 0.8 A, 20.1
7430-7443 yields -0.1 A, 21.1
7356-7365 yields 1.7 A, 17.7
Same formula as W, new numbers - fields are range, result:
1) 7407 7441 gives 20.9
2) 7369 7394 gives 20.3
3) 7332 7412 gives 20.1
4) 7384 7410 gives 20.7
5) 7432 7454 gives 20.9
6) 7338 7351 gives 21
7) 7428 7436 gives 20.7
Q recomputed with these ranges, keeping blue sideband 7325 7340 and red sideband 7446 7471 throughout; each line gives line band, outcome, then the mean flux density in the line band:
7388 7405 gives 0.01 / 20.8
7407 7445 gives 0.01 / 20.8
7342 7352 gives 0.05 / 20.3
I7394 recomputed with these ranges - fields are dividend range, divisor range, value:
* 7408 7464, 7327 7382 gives 1.06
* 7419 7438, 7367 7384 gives 1.08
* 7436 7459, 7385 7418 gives 1.02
